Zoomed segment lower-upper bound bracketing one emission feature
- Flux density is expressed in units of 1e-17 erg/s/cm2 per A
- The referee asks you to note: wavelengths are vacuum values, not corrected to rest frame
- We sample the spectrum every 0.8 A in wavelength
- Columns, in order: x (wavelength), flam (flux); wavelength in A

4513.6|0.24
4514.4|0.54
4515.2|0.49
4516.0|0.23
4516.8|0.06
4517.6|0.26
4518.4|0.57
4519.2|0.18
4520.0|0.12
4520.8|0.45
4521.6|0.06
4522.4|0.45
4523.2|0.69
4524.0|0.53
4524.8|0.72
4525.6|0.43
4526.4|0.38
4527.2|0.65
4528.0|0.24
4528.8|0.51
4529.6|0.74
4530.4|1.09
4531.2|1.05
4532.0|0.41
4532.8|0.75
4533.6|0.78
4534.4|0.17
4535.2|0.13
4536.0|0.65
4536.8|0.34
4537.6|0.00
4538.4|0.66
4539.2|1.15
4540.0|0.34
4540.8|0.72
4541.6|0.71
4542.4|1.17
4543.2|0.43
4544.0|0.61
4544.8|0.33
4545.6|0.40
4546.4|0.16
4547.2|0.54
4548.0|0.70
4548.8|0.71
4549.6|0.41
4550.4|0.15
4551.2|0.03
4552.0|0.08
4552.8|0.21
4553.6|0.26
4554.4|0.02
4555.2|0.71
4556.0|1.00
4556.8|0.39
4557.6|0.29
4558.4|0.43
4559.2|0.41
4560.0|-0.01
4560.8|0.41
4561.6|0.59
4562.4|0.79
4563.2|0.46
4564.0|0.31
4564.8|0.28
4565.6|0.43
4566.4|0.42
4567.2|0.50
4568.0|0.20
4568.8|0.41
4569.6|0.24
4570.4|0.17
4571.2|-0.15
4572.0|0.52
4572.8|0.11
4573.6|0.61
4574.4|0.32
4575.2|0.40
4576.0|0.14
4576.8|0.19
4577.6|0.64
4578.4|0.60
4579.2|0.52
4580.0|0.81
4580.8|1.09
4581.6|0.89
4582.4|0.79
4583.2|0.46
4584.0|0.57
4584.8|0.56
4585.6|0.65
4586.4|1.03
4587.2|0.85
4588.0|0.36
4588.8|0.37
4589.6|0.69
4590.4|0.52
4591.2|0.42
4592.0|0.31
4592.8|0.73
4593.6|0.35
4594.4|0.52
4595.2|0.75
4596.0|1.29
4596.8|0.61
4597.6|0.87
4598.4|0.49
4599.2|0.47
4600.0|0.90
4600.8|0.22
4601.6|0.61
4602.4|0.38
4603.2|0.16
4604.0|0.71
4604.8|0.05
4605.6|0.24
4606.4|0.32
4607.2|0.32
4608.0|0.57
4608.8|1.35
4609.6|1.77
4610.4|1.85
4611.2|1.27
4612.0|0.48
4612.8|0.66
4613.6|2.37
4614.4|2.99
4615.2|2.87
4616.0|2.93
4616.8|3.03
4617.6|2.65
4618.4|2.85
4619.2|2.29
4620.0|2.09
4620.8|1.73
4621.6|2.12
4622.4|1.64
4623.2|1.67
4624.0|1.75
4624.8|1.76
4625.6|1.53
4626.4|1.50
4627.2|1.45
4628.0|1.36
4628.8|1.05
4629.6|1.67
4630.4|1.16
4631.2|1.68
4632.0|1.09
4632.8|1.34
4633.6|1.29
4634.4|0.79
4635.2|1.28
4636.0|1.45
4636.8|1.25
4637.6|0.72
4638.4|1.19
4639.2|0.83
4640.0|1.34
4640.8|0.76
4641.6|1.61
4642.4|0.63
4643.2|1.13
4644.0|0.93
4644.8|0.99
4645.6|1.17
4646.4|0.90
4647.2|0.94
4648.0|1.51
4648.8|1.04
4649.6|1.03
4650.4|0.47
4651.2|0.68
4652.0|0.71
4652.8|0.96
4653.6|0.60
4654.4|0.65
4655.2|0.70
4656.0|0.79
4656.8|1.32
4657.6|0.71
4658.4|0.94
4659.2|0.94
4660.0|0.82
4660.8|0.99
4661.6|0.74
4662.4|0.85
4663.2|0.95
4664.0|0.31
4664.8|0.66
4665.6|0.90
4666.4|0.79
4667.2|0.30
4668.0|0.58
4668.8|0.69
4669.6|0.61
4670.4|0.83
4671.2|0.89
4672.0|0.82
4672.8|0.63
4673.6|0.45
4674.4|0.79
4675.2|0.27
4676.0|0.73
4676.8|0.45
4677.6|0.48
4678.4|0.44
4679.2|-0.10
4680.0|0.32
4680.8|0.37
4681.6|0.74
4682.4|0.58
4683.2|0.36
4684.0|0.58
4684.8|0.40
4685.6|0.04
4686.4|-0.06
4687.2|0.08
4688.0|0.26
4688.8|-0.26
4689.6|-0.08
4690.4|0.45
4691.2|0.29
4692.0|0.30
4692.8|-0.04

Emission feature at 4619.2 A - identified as Lyman alpha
